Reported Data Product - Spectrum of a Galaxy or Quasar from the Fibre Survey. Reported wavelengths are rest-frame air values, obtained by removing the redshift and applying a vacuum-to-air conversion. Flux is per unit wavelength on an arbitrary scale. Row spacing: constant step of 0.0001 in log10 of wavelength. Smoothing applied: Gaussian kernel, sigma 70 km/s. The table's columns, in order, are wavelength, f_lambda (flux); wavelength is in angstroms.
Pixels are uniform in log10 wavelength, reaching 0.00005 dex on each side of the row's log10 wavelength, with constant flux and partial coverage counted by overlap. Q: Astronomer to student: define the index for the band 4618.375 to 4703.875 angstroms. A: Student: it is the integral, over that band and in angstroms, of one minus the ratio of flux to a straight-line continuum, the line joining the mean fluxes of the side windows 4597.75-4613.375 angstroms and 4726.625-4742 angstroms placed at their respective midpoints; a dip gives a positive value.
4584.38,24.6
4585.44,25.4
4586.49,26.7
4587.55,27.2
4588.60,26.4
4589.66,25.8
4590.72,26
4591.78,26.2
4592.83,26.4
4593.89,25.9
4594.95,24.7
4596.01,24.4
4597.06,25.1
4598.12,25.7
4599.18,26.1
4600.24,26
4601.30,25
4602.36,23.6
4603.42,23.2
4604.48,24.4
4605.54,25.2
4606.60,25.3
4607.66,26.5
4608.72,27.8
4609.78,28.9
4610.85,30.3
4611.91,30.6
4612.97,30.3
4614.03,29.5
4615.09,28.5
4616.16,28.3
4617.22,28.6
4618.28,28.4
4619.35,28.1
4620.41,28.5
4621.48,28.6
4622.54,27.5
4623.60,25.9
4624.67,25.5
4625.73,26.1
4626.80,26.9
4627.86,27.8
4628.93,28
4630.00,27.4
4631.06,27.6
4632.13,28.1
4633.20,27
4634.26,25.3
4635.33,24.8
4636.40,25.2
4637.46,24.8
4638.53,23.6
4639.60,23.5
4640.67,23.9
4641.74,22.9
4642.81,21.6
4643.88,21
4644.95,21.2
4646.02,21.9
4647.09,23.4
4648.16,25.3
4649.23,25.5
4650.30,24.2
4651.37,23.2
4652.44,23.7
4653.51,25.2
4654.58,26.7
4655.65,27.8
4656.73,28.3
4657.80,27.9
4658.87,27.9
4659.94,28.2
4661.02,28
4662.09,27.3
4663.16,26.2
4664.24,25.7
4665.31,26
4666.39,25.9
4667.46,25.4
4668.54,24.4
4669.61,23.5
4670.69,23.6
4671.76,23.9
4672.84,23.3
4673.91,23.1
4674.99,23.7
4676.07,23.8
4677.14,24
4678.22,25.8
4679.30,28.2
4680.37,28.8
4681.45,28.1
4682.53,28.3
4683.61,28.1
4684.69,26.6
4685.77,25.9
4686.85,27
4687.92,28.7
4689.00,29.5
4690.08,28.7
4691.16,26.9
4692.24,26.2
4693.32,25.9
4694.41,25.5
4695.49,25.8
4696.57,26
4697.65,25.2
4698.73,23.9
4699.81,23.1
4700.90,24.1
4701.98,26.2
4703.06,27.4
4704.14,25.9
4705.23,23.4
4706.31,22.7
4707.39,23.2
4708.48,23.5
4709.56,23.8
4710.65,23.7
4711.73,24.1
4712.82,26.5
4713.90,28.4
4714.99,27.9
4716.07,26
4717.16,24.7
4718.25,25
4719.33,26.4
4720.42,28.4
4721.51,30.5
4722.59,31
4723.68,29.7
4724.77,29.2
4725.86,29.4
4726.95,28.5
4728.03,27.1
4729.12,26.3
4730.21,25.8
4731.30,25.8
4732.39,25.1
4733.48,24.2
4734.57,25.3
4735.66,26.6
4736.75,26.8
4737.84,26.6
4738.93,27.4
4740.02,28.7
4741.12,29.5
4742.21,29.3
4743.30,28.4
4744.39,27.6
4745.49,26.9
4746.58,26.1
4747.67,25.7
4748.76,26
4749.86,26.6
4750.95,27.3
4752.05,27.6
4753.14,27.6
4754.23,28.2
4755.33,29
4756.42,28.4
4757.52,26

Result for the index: 2.66 angstroms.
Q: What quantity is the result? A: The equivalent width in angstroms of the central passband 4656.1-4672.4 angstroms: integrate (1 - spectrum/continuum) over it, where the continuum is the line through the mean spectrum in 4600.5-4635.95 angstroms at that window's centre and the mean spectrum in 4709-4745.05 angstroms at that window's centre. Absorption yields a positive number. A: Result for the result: 0.60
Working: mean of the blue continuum 27.2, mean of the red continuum 27.1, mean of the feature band 26.1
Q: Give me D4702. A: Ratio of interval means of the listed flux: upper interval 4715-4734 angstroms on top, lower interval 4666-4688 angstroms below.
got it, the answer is 1.06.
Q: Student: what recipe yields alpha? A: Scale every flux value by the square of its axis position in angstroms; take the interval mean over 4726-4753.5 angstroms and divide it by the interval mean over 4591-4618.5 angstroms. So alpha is 1.07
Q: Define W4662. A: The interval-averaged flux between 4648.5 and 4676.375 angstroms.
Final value 25.5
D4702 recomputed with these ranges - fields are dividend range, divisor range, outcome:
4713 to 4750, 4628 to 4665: 1.07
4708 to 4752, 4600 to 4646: 1.02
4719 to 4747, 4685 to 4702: 1.05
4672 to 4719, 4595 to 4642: 0.97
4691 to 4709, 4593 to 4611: 0.97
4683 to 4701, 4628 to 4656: 1.07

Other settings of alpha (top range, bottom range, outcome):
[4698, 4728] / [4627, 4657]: 1.08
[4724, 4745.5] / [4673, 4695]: 1.05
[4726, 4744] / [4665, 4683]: 1.10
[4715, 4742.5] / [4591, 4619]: 1.08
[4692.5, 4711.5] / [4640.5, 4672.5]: 1.01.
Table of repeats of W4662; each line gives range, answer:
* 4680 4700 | 26.8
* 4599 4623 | 27.4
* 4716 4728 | 28.1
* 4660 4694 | 26.2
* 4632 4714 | 25.4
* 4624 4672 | 25.4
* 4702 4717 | 25.1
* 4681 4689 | 27.7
